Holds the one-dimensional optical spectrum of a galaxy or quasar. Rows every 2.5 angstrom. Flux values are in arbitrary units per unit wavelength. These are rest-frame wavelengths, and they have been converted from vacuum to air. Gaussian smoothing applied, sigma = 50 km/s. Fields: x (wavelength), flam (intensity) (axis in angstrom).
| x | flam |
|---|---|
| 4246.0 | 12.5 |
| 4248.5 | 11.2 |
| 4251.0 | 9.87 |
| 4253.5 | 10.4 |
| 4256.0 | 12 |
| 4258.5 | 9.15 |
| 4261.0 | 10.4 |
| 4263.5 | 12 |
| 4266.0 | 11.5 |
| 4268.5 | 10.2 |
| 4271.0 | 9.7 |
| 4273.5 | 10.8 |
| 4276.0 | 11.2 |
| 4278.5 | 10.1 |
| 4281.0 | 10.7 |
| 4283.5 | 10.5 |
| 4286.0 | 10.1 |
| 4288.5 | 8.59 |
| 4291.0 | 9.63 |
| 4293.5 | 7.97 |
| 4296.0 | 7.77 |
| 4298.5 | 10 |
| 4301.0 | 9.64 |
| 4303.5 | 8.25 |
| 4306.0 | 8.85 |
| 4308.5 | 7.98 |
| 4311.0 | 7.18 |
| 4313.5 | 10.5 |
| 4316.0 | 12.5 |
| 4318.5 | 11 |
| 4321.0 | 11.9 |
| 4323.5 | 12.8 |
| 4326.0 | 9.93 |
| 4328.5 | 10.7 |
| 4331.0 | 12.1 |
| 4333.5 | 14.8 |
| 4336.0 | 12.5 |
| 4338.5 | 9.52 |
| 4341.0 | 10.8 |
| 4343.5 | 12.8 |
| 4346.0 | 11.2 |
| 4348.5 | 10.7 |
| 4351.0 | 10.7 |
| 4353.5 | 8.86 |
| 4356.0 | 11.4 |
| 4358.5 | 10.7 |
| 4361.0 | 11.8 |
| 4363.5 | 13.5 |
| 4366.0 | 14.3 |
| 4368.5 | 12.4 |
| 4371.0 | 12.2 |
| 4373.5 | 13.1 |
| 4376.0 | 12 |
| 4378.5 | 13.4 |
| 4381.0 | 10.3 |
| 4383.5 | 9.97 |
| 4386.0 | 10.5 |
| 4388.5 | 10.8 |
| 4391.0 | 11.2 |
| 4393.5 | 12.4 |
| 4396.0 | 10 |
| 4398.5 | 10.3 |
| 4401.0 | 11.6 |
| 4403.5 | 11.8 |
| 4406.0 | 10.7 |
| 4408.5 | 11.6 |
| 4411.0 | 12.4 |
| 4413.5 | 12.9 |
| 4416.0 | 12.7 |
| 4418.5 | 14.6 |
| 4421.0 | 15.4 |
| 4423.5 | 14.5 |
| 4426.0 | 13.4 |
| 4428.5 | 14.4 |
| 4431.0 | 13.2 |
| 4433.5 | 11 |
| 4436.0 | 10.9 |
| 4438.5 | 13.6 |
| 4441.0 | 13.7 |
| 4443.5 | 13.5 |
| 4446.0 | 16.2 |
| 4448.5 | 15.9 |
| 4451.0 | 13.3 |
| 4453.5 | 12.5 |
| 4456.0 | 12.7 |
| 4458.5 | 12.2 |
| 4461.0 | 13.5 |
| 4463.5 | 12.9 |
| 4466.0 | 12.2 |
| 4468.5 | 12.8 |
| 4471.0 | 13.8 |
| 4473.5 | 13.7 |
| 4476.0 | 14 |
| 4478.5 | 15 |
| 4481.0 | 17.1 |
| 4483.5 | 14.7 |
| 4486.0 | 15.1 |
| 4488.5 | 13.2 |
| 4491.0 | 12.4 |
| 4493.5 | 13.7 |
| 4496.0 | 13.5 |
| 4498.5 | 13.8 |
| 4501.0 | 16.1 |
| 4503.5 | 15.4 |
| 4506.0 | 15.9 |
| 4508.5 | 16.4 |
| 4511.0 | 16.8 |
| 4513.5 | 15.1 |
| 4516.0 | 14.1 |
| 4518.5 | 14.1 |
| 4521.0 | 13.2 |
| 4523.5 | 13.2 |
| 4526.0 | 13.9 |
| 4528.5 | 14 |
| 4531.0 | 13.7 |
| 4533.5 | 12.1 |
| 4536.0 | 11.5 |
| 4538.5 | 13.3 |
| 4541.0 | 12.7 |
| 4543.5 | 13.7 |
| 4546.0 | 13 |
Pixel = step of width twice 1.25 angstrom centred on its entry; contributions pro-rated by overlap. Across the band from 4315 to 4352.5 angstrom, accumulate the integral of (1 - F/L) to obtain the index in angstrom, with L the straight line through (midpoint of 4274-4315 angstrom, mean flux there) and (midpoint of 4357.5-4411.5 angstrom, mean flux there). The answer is -4.4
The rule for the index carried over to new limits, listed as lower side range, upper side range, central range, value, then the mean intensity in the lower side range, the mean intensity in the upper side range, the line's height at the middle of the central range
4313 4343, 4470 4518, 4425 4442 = 0.91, 11.6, 14.7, 13.6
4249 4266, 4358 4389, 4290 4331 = 5.26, 10.7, 12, 11.3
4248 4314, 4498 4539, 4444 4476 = -0.74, 9.84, 14.3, 13.2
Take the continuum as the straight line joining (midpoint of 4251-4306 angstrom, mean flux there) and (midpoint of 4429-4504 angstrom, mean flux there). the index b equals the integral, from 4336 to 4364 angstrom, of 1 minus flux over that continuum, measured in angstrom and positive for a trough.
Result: 0.8 angstrom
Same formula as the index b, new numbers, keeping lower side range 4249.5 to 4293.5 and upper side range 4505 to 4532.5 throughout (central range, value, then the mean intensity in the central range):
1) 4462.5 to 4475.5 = 0.5 angstrom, 13.1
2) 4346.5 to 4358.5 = 1.3 angstrom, 10.5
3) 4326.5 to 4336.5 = -0.9 angstrom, 12.3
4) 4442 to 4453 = -1.0 angstrom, 14.6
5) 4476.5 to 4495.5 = -0.6 angstrom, 14.4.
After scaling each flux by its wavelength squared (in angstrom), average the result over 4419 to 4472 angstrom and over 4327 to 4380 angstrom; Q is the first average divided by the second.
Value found 1.2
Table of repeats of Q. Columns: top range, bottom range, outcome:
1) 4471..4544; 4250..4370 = 1.45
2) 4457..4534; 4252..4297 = 1.54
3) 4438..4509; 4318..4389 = 1.28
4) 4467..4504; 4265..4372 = 1.44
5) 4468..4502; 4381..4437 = 1.22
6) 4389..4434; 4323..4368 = 1.11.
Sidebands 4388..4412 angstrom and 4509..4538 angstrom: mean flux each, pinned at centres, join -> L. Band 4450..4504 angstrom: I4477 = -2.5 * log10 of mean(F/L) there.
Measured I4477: -0.07 mag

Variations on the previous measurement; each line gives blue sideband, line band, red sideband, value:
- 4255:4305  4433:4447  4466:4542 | -0.02 mag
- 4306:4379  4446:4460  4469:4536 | -0.01 mag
